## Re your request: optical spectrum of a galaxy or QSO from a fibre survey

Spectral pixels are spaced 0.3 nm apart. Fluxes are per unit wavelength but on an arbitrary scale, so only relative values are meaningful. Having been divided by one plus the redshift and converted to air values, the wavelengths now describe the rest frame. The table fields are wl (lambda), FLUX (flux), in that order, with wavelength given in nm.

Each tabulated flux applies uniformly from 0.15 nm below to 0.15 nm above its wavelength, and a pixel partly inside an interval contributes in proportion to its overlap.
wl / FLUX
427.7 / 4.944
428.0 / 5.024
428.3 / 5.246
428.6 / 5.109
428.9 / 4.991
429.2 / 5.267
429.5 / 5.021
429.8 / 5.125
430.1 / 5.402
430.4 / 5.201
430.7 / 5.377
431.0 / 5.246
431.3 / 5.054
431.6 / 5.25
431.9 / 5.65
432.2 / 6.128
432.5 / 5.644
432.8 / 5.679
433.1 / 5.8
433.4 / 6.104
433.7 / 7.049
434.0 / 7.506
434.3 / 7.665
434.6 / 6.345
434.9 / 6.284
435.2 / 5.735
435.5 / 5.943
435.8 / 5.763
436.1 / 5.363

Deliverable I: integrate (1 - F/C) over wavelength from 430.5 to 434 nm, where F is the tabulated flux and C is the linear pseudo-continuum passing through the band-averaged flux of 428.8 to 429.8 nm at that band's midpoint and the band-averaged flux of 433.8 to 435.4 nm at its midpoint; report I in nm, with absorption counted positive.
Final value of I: 0.12 nm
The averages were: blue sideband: 5.1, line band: 5.79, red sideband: 6.69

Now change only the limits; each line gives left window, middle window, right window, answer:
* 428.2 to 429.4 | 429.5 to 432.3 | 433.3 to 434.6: 0.27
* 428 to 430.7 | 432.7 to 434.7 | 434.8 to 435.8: -0.31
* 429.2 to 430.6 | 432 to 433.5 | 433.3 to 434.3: 0.16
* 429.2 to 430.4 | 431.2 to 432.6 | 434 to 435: 0.09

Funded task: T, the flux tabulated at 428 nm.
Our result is 5.024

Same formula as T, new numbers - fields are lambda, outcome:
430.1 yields 5.402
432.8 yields 5.679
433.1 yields 5.8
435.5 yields 5.943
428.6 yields 5.109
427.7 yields 4.944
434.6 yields 6.345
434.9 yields 6.284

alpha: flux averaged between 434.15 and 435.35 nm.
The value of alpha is 6.51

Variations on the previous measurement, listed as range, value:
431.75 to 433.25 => 5.78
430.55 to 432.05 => 5.32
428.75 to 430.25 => 5.16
